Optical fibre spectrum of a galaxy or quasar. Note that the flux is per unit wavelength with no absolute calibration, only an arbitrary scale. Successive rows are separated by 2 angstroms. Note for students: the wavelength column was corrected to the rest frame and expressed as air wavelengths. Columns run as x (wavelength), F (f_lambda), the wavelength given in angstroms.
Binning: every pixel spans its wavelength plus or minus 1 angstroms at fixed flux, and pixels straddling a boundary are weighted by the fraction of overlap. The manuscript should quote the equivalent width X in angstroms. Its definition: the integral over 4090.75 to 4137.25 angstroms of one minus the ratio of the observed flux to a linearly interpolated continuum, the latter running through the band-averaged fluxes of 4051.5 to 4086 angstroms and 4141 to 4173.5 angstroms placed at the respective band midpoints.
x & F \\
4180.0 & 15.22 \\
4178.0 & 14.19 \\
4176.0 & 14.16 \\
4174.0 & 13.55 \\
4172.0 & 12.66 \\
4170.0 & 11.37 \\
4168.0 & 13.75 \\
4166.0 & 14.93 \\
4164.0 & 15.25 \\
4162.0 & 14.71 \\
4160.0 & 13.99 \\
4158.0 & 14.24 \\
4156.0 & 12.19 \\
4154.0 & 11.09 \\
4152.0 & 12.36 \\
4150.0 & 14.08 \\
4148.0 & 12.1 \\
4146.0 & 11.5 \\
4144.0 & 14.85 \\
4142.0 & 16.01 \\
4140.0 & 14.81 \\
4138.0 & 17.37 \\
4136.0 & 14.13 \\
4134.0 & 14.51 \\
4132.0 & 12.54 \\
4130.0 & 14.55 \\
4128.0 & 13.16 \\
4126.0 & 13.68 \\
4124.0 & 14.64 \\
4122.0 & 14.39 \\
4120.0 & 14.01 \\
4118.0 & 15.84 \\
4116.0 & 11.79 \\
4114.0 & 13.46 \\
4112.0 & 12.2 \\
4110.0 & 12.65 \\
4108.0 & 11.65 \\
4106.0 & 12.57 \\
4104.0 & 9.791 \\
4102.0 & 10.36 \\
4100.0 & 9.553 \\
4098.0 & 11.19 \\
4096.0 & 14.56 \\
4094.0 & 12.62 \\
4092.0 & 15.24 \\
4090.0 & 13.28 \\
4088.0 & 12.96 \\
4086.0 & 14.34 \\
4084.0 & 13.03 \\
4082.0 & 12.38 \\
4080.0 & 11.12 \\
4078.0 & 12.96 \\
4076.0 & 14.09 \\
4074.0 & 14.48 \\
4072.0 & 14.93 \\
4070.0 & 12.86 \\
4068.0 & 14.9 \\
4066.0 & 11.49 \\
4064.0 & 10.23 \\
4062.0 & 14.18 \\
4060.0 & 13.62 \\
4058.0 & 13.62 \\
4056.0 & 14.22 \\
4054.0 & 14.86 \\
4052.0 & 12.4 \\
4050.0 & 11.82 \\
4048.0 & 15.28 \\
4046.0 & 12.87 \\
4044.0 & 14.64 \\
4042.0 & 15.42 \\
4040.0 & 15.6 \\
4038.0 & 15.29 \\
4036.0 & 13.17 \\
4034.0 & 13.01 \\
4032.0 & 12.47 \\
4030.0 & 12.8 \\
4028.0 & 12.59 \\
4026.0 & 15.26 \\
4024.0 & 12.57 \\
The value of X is 1.2 angstroms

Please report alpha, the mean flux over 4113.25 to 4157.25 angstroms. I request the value 13.8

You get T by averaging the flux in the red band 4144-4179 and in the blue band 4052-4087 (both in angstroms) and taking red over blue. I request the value 1.0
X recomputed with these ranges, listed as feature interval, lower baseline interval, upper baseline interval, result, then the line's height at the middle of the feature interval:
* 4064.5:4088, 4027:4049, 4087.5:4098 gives 0.69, 13.6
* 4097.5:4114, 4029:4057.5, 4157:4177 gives 2.94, 13.9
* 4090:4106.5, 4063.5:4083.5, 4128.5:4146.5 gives 1.87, 13.6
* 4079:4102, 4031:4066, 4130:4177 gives 1.74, 13.7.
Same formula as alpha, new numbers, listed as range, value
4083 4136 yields 13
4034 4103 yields 13.3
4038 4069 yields 13.7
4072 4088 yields 13.3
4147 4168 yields 13.5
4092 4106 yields 11.7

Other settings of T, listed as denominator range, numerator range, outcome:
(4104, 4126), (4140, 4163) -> 1.02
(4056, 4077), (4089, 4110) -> 0.90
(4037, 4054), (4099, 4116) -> 0.81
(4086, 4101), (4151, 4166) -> 1.05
